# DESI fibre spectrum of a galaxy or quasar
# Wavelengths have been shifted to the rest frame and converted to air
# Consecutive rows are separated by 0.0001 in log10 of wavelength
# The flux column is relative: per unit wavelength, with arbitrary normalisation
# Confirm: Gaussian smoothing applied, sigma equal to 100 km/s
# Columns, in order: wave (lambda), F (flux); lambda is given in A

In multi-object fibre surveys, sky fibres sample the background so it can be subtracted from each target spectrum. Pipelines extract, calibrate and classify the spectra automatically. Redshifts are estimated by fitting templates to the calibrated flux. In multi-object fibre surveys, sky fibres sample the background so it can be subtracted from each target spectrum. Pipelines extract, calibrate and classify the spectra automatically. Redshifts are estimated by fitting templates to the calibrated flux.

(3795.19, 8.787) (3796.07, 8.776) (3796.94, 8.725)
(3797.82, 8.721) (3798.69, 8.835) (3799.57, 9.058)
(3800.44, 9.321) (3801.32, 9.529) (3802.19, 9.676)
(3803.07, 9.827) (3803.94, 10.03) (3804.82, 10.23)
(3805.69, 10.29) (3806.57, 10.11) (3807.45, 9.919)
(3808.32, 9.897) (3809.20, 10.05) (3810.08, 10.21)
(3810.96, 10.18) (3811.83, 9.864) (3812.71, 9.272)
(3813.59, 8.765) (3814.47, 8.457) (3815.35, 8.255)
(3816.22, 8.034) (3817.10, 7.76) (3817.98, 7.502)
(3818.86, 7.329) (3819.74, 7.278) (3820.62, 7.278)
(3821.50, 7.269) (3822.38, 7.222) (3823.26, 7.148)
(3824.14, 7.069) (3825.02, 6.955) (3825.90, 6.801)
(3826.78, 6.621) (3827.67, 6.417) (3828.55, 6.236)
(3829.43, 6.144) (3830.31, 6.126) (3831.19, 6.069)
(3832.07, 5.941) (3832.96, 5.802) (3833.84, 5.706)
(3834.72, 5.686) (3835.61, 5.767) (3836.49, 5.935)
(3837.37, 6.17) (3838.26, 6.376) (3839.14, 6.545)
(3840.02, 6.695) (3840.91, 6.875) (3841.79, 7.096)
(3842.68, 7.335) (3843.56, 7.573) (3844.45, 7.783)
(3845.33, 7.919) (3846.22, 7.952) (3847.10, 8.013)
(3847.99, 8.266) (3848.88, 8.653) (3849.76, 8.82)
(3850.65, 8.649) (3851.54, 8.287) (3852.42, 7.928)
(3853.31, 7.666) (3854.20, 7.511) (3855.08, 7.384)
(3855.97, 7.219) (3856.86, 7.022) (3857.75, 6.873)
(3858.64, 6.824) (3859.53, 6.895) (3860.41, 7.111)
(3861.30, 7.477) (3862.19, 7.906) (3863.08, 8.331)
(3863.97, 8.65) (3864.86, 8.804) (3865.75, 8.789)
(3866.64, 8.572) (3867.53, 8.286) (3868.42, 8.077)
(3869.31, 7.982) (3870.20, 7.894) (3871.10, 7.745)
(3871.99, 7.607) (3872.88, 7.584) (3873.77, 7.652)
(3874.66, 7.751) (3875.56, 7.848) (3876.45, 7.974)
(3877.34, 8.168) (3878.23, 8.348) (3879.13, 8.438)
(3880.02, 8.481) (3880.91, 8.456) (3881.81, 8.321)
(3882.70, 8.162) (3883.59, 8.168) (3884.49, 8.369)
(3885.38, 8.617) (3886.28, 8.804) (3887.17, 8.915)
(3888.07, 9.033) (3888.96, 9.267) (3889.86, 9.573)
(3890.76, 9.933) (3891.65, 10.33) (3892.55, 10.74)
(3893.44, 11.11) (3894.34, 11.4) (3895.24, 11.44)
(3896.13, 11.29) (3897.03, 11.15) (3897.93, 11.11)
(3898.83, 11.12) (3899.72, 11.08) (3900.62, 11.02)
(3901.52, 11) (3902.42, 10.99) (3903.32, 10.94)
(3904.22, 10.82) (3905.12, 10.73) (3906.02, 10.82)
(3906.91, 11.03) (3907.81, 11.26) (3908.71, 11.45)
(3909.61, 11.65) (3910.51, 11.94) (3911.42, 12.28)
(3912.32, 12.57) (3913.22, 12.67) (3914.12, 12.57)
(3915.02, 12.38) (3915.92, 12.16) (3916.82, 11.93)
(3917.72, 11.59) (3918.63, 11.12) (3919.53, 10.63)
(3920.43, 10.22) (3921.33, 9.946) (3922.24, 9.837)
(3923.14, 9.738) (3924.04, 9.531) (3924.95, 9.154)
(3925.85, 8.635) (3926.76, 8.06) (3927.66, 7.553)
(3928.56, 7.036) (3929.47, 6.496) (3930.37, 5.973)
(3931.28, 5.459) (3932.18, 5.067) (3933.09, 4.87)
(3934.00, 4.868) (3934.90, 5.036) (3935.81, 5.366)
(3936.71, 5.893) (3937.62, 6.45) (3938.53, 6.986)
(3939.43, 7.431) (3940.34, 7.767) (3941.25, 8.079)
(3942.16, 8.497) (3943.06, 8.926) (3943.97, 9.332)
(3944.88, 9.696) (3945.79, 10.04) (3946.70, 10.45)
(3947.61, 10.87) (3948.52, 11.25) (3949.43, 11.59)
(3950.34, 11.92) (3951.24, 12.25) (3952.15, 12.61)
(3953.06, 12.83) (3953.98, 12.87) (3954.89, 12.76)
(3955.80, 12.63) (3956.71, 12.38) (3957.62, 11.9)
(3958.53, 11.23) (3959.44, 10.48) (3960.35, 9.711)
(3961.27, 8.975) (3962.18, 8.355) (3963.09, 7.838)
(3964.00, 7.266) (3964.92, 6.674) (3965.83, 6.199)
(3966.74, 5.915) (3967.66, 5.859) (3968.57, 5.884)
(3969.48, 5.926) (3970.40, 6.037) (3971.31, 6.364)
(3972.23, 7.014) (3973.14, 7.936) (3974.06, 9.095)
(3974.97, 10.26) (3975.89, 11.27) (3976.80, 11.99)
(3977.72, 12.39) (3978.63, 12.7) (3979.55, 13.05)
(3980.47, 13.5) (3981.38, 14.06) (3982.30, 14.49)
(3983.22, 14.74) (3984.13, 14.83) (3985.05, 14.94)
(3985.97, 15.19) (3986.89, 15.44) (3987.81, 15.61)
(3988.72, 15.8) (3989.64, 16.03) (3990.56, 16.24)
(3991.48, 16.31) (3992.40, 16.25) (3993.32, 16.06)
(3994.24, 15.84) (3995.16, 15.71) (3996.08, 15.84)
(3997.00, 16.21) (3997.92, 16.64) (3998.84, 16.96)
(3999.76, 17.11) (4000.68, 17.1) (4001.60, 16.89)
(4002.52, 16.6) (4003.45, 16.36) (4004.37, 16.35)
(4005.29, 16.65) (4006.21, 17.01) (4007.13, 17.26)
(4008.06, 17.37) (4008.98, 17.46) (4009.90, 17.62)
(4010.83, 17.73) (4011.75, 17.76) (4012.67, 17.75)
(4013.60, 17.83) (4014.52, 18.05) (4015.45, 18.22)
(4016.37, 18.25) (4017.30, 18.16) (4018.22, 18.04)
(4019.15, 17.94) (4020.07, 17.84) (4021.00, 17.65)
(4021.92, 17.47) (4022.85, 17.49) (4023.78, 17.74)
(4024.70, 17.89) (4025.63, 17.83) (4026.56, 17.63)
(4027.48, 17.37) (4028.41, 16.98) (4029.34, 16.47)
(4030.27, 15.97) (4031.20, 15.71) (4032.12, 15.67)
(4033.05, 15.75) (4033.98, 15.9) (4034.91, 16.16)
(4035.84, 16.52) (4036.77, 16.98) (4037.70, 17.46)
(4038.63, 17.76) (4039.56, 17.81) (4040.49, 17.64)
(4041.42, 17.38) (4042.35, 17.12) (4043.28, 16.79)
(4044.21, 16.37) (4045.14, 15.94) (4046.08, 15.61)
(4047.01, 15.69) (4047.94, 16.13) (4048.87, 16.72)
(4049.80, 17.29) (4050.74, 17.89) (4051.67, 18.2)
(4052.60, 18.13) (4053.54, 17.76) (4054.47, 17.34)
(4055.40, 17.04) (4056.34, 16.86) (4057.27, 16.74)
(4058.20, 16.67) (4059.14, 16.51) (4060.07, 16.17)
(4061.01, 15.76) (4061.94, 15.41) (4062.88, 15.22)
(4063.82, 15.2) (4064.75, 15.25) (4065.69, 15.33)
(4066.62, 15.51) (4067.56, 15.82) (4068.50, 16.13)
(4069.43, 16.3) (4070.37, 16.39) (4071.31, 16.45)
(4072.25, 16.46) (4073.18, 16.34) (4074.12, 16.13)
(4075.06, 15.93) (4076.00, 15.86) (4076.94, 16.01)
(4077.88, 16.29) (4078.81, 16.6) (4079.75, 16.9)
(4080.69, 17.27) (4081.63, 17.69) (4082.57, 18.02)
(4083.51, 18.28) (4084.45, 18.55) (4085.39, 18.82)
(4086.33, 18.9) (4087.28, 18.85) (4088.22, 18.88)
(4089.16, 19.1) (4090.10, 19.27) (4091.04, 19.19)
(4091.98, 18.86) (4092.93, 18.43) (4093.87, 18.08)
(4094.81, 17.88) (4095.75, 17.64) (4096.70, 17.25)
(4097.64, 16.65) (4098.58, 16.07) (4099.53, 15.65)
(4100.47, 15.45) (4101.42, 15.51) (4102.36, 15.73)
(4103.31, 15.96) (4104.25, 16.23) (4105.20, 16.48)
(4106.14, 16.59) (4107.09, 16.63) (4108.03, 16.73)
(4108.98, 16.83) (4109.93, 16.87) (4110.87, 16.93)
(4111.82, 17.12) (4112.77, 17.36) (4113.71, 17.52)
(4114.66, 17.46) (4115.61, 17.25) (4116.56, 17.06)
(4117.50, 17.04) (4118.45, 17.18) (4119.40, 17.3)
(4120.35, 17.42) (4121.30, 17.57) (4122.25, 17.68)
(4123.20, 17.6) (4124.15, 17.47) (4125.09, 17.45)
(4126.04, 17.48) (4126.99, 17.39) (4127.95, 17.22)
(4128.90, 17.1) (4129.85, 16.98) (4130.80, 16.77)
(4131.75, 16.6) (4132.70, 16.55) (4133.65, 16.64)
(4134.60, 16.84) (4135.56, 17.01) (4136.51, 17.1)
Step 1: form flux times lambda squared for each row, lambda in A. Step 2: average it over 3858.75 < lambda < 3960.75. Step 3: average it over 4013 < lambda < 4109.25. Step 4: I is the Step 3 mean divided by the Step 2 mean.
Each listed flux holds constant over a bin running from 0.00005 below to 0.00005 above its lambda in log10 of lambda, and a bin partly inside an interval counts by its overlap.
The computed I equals 1.93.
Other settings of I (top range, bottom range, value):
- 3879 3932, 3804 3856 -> 1.36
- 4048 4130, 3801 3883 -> 2.46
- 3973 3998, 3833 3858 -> 2.11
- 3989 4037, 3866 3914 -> 1.85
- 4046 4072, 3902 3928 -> 1.63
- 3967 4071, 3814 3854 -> 2.41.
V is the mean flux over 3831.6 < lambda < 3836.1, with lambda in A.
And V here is 5.78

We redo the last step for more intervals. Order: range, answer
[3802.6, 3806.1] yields 10.1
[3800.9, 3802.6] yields 9.63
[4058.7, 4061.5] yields 16.2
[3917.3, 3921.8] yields 10.7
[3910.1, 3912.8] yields 12.2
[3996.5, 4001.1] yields 16.8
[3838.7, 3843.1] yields 6.91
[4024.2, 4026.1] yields 17.9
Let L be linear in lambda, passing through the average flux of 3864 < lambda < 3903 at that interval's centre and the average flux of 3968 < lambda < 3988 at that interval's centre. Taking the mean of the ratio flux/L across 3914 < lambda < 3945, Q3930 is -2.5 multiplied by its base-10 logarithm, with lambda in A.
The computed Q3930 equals 0.22 mag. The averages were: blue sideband 9.2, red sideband 11.4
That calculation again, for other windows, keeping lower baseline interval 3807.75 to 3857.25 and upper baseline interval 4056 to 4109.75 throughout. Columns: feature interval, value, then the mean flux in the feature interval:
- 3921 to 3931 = 0.30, 8.29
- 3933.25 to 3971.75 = 0.33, 8.86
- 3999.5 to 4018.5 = -0.23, 17.4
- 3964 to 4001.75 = 0.05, 12.7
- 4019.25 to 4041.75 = -0.15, 17.1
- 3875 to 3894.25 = 0.06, 8.95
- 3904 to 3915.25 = -0.13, 11.7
